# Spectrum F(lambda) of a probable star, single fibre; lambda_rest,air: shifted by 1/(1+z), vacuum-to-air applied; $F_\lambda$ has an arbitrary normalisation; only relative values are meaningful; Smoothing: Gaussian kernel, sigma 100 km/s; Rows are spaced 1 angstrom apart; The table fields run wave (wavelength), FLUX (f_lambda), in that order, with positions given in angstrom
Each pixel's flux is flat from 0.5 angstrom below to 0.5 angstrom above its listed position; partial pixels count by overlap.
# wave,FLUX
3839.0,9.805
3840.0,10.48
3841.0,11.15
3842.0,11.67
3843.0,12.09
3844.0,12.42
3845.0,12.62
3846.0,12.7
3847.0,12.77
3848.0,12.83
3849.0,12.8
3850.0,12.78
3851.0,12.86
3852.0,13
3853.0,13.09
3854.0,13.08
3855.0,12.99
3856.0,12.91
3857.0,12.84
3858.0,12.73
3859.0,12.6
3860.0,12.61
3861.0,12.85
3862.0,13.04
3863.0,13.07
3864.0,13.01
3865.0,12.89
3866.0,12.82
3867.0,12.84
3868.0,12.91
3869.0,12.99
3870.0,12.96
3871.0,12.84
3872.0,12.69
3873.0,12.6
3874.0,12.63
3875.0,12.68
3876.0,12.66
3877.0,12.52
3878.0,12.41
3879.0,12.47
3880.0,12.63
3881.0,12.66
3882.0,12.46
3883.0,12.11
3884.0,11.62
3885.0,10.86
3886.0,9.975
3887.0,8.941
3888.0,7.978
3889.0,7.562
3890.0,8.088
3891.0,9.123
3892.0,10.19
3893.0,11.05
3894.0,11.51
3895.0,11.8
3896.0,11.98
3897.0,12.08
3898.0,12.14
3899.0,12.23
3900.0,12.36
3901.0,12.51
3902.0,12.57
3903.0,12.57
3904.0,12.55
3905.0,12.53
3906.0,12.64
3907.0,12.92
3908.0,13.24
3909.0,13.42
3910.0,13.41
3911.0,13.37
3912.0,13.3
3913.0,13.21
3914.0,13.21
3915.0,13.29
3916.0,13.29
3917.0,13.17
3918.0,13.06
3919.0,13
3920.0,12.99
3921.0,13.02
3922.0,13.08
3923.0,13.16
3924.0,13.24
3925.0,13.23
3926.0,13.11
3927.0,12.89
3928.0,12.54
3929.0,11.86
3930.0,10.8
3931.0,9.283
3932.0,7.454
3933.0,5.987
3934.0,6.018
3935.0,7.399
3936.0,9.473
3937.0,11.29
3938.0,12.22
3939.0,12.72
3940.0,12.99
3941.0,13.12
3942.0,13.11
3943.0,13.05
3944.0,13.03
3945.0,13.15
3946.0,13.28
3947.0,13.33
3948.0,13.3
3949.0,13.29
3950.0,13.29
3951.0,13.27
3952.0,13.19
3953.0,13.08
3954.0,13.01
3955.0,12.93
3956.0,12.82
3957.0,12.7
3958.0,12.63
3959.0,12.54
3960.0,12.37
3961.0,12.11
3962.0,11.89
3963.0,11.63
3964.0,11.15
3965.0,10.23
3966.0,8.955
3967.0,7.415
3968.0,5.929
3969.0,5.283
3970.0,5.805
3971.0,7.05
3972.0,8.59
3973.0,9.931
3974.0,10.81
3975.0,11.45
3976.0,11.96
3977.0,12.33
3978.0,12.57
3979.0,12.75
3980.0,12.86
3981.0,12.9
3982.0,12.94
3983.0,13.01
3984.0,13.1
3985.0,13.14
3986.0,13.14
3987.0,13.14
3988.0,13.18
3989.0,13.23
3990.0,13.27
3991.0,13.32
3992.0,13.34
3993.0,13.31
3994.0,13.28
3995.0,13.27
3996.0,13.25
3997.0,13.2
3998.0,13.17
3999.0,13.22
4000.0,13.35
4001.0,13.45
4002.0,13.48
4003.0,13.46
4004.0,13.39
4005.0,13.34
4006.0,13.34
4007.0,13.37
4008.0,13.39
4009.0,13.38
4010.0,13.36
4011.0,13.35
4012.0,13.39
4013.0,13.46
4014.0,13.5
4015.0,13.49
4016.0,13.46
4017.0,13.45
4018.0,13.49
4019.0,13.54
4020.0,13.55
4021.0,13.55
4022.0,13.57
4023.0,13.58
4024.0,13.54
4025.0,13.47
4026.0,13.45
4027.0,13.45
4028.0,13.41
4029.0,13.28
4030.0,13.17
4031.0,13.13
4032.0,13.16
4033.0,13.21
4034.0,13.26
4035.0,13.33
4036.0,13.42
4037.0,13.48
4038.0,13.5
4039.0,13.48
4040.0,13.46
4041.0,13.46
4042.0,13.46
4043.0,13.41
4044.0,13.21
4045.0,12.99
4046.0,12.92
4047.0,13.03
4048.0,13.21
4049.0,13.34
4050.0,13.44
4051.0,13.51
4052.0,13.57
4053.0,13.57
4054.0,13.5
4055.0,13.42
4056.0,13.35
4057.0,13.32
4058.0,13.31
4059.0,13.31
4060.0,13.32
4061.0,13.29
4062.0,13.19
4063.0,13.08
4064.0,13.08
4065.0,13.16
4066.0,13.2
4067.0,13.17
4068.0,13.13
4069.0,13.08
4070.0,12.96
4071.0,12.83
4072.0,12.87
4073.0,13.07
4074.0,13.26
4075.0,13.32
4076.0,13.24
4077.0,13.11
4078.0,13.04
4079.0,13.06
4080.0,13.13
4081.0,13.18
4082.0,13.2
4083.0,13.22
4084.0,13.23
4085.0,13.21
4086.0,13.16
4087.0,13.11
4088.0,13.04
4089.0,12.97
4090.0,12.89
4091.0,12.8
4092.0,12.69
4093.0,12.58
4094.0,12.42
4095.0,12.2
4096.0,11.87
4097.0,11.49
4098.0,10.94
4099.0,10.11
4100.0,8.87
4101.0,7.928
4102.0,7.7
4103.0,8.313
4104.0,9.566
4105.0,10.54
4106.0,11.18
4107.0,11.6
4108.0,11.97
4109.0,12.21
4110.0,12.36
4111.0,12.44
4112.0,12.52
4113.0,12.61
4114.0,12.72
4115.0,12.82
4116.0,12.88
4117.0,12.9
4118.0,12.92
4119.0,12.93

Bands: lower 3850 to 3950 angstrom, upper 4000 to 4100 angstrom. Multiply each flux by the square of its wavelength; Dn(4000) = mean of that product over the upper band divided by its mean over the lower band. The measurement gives 1.2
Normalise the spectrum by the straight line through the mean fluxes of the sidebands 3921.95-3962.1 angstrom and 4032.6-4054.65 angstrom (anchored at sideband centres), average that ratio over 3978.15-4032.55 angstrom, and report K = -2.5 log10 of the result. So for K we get -0.038 mag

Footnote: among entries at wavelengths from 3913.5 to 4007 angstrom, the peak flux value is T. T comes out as 13.48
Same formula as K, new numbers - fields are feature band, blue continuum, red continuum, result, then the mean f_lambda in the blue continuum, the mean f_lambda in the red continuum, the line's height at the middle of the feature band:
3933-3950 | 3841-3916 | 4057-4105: 0.047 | 12.3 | 12.4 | 12.3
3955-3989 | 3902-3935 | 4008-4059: 0.137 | 12.1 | 13.4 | 12.7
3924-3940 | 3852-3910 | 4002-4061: 0.185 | 12.1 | 13.4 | 12.6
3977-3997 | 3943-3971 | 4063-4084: -0.103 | 11.5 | 13.1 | 11.9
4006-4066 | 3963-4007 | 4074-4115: -0.123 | 11.9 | 12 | 11.9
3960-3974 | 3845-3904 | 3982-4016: 0.385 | 12.1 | 13.3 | 13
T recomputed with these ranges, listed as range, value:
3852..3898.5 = 13.09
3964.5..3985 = 13.14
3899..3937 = 13.42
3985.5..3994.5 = 13.34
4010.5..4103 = 13.58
